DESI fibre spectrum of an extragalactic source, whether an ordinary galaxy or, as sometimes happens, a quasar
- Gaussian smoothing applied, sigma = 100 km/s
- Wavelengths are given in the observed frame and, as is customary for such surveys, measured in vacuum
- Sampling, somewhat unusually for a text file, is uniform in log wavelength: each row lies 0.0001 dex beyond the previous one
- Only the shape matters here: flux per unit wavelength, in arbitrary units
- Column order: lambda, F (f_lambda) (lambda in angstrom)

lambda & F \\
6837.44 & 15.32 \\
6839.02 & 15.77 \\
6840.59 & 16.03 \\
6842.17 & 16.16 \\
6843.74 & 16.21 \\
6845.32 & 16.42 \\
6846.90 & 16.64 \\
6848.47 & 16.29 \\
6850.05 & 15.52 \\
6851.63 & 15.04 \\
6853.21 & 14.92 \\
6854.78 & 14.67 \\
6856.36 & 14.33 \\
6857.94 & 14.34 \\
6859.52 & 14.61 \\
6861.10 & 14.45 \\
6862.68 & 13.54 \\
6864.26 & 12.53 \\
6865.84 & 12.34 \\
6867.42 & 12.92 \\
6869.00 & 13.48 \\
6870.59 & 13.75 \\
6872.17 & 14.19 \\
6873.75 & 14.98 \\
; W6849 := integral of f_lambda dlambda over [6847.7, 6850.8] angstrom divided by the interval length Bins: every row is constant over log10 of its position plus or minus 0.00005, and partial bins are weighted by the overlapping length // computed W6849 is 15.9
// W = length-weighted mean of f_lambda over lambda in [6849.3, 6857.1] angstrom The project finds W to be 14.9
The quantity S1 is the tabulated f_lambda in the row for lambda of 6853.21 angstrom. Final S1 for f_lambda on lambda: 14.92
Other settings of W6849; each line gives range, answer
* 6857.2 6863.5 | 14.2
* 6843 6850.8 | 16.2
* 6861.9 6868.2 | 12.8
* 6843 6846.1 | 16.3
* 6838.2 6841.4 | 15.9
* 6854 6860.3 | 14.5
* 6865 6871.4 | 13.1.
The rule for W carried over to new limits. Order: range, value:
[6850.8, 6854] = 15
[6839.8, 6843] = 16.1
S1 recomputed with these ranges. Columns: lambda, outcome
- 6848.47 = 16.29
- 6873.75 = 14.98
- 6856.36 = 14.33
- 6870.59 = 13.75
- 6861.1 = 14.45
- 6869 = 13.48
